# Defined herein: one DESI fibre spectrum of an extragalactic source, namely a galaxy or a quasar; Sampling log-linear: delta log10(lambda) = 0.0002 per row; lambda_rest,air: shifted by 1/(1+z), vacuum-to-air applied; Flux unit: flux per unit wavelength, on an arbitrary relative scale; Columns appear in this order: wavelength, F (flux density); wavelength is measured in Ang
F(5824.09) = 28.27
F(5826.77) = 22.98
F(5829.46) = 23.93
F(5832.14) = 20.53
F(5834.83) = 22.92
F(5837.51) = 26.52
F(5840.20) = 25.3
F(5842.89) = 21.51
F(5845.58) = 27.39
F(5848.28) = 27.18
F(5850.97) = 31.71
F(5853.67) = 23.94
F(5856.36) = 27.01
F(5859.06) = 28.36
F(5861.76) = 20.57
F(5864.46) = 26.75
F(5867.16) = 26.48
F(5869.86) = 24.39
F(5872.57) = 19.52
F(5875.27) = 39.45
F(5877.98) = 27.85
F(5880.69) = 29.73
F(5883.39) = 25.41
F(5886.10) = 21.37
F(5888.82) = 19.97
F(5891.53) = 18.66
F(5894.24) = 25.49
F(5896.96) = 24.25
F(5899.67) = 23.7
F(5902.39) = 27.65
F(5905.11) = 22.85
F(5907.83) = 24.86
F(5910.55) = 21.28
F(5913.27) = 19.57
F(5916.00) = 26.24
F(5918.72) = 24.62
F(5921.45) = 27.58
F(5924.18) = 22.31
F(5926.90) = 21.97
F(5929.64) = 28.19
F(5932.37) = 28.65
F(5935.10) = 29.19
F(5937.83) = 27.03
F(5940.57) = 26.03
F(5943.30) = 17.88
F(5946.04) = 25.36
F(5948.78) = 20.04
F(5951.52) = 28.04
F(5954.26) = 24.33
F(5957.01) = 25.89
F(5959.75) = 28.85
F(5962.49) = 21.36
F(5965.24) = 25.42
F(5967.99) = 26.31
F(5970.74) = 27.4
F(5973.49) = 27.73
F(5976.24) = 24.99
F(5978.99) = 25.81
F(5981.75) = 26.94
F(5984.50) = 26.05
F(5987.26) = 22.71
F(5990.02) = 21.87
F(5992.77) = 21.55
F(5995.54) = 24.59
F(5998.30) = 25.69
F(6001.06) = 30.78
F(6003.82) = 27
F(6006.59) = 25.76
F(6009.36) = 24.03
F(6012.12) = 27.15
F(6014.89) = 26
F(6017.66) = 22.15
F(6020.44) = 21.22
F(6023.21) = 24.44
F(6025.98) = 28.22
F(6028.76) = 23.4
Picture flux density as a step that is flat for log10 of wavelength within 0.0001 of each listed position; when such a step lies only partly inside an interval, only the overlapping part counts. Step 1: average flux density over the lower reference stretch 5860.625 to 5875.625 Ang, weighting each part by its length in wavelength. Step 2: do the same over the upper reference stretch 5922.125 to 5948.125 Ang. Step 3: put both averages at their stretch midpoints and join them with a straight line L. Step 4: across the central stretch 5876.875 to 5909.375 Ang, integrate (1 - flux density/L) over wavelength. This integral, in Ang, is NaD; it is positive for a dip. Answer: 1.31 Ang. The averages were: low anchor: 25.4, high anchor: 25.1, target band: 24.3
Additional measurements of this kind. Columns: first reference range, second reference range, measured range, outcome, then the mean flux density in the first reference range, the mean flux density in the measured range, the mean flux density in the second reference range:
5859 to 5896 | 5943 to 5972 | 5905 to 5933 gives 0.75 Ang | 25.2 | 24.3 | 24.9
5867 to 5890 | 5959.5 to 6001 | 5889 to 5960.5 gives 3.17 Ang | 26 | 24.5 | 25.2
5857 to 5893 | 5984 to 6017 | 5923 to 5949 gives 0.37 Ang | 25.3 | 24.9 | 25.2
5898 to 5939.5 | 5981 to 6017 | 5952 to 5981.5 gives -0.84 Ang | 25.1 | 25.9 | 25.3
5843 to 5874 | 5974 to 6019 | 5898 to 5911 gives 0.63 Ang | 25.6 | 24.3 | 25.2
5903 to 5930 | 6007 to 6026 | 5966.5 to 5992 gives -1.19 Ang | 23.9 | 25.4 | 24.6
